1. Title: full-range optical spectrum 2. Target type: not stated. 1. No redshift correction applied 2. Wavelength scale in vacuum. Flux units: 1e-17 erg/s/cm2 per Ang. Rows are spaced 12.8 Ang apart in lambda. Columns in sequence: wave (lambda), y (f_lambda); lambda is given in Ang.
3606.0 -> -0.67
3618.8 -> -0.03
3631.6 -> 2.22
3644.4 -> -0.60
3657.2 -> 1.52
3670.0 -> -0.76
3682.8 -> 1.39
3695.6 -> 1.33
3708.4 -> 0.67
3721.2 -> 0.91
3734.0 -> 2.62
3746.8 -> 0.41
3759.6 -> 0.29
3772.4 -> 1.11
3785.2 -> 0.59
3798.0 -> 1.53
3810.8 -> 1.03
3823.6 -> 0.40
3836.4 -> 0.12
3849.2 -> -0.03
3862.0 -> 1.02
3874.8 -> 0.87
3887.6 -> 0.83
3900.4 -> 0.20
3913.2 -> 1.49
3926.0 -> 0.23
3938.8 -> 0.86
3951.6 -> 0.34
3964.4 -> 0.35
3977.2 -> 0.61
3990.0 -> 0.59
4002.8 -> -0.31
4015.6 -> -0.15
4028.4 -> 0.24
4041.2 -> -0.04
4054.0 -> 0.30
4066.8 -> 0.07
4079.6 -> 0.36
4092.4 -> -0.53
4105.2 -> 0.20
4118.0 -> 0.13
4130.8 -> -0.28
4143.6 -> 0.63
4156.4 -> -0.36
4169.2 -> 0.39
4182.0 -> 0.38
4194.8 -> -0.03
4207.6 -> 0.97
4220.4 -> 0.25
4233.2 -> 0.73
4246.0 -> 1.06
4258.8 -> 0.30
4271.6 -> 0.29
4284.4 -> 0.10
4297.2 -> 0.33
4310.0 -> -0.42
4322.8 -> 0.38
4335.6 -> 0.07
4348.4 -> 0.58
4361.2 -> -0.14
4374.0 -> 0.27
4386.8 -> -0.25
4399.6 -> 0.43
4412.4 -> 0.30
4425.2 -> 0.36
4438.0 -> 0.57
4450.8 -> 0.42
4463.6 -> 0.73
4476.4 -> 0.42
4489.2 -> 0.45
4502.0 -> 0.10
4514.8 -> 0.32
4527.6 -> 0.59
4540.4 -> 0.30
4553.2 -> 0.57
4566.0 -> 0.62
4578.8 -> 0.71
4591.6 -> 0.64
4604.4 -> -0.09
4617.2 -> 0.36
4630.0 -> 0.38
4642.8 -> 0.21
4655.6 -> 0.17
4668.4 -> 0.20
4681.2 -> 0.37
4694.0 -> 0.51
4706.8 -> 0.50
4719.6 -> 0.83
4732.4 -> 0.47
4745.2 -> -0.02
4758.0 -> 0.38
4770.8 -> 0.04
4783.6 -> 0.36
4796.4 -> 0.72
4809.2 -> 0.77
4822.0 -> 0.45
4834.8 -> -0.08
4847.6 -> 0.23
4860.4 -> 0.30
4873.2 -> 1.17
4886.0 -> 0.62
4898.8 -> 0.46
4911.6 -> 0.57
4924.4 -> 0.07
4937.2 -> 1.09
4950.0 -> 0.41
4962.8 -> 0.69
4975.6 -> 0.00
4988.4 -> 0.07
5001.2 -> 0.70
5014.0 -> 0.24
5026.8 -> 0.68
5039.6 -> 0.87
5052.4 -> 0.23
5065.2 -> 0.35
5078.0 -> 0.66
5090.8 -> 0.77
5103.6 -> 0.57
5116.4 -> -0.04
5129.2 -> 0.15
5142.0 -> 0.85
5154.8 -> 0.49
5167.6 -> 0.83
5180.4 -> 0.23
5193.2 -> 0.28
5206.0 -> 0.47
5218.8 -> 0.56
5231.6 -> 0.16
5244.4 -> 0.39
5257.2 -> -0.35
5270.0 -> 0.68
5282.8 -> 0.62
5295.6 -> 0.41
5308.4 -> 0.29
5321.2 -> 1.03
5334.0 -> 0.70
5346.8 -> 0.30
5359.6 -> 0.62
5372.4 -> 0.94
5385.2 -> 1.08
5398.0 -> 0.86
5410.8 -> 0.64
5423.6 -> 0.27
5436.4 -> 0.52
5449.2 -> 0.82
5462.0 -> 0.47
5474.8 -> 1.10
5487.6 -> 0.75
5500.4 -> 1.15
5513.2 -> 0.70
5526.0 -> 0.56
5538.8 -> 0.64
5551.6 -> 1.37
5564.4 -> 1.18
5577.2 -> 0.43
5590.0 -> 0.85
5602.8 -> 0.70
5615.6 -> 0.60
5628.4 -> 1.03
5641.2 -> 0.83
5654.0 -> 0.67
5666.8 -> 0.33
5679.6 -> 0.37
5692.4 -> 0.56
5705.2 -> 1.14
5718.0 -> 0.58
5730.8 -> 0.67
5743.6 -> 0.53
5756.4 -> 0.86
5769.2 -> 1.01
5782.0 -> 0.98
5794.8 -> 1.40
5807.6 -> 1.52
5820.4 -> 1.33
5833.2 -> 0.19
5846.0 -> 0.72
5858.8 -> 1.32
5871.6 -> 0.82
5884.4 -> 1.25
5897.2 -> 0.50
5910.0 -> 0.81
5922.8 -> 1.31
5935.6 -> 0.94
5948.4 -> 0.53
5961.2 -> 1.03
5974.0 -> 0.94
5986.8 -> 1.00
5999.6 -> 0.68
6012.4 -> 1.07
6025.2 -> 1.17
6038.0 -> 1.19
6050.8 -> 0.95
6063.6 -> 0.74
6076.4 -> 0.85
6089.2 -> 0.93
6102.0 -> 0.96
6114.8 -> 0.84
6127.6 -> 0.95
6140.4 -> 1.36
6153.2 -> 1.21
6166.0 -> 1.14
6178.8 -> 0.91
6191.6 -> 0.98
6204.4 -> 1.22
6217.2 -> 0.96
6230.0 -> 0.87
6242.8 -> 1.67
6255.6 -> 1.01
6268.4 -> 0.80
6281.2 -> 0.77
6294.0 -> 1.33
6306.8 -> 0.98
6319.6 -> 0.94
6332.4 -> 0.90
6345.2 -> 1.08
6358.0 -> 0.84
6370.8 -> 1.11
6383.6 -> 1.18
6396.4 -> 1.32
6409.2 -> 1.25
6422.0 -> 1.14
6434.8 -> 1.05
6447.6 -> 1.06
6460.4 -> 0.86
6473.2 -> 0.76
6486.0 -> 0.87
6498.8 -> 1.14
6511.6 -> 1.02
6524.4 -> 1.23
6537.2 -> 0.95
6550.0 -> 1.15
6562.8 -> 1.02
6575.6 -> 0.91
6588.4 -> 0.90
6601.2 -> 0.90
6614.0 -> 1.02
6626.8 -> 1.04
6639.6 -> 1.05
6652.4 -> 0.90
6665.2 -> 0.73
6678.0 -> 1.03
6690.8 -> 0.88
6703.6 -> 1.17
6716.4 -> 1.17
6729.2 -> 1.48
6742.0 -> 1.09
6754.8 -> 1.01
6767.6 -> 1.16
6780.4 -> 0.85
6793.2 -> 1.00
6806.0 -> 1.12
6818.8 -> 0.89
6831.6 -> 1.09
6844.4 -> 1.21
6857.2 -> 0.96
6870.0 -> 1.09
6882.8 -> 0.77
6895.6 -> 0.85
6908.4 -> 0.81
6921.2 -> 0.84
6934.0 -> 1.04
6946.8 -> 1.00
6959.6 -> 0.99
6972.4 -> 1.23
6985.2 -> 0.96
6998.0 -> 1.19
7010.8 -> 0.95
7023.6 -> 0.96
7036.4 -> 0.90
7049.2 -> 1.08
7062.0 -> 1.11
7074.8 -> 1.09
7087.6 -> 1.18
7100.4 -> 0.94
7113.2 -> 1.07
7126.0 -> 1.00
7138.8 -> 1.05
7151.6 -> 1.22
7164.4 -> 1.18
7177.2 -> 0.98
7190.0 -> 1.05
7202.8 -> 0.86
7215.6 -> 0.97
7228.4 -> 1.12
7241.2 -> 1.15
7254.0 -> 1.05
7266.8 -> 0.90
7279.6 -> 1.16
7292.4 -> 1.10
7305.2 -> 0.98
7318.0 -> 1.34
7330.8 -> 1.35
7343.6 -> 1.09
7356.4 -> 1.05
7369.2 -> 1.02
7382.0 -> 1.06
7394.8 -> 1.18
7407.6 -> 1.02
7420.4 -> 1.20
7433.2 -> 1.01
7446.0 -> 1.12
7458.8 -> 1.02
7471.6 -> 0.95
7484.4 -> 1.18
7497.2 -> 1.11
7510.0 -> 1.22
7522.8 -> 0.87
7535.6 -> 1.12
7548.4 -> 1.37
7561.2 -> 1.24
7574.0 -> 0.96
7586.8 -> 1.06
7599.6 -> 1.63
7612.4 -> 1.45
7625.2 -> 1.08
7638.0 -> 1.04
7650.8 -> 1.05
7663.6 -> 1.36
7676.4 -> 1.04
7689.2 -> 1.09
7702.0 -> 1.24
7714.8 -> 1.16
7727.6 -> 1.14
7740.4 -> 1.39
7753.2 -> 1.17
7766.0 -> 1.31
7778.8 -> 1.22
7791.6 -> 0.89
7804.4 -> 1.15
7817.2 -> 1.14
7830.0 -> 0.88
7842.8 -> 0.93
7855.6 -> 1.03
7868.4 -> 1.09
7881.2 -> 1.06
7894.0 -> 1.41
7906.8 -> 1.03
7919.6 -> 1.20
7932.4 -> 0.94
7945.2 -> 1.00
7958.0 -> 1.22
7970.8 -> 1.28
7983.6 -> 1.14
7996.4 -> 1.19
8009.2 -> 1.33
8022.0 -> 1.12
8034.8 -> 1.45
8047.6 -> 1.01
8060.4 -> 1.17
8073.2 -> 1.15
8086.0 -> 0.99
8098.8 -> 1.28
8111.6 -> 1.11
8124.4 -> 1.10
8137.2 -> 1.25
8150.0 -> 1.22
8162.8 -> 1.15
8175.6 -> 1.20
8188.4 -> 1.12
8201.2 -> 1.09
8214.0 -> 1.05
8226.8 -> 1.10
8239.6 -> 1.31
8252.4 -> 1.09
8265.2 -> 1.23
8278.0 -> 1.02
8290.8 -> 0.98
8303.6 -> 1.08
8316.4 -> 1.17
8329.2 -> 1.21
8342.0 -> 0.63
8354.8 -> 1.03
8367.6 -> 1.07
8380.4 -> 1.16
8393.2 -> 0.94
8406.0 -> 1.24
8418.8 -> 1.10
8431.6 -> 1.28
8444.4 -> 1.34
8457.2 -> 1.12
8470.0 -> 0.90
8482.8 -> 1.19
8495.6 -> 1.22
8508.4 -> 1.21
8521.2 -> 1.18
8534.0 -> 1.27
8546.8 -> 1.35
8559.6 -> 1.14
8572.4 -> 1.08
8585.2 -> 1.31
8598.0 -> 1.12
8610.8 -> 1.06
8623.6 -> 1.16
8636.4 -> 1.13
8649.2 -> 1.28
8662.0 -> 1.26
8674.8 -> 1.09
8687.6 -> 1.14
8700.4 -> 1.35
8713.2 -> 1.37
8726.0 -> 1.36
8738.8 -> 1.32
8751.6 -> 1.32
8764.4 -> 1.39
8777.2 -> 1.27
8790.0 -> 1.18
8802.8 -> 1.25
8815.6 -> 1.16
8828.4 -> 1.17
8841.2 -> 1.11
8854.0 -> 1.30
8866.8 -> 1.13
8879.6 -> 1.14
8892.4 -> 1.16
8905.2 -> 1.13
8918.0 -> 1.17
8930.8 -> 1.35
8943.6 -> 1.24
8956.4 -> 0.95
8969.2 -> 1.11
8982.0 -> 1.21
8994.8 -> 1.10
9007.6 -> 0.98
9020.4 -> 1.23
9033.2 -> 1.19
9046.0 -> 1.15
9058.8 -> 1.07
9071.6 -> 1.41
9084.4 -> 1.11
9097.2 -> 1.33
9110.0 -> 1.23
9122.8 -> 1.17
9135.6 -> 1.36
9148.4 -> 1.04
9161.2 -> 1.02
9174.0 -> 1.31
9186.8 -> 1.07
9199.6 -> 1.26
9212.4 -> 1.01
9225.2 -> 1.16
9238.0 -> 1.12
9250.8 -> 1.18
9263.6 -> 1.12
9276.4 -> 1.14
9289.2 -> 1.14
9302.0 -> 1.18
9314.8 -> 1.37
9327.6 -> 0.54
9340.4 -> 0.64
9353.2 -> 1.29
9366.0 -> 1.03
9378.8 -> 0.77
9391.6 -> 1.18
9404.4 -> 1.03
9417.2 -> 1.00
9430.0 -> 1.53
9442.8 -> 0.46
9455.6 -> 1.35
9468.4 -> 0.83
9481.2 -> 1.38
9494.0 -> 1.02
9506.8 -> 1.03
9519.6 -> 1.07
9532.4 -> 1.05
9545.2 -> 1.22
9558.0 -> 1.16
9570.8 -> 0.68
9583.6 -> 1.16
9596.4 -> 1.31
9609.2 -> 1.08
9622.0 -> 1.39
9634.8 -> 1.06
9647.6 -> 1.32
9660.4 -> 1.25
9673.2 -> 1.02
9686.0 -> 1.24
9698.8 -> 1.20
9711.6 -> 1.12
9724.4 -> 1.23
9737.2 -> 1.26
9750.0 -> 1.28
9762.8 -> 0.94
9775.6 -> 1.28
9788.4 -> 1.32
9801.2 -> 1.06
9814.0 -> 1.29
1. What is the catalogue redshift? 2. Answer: 0.333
